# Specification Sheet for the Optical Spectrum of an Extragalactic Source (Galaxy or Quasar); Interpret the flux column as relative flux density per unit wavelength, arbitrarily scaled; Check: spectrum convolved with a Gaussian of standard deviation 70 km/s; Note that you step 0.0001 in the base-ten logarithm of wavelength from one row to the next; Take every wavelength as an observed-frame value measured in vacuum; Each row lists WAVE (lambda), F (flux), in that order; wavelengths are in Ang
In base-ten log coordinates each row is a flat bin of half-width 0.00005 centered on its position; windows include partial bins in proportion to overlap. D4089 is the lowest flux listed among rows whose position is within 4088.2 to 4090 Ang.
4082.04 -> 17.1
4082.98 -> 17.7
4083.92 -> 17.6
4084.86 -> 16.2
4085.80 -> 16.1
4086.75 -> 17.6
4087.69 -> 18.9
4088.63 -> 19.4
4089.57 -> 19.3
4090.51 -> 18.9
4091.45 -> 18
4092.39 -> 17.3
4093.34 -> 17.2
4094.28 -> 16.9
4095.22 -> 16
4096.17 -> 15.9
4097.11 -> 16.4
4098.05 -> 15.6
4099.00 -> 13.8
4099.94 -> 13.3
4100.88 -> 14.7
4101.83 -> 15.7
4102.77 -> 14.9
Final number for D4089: 19.3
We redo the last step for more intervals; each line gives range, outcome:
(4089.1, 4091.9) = 18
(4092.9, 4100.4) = 13.3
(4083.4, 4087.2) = 16.1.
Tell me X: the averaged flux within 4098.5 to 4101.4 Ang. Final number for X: 14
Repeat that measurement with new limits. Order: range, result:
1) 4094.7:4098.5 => 16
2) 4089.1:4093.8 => 18.1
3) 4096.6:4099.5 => 15.3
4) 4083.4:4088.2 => 17.3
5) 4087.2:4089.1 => 19.2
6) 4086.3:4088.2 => 18.3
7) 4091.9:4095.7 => 16.8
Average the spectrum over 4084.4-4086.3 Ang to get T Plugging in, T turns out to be 16.1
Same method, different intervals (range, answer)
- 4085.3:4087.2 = 16.8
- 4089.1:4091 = 19.1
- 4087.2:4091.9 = 18.9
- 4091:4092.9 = 17.6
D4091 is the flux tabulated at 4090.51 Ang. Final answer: 18.9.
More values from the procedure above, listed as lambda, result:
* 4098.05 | 15.6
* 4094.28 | 16.9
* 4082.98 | 17.7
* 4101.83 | 15.7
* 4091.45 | 18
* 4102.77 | 14.9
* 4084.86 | 16.2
